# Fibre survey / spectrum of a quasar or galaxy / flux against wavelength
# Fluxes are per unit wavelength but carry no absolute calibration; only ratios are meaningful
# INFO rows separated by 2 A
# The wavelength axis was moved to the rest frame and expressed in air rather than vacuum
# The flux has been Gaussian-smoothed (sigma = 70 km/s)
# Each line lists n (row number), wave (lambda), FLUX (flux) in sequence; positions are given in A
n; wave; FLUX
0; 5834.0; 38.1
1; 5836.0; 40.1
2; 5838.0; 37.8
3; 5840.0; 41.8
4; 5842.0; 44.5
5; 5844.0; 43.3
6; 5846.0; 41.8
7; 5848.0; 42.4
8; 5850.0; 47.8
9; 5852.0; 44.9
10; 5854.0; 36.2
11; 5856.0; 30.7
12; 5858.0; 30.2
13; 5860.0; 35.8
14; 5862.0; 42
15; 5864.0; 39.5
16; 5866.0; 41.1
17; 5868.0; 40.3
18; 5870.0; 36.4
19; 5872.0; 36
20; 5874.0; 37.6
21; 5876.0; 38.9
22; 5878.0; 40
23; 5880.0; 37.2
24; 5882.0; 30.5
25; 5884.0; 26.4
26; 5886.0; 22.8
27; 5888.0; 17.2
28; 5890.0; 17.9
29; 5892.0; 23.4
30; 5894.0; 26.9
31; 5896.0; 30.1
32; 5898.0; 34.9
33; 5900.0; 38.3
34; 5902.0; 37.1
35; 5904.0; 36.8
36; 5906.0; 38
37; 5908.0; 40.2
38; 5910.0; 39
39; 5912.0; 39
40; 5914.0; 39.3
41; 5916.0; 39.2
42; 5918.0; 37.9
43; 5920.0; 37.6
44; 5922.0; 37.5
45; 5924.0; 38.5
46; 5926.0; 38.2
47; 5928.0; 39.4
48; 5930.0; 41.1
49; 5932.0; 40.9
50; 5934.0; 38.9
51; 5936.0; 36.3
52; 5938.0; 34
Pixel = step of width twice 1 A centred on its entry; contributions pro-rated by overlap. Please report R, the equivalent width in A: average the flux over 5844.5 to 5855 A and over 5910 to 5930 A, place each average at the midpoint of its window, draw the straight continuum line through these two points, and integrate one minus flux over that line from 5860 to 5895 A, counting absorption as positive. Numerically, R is 7.2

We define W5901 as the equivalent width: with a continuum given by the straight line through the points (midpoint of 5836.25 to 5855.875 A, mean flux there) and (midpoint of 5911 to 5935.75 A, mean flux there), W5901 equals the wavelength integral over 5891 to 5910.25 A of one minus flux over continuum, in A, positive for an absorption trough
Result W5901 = 2.6 A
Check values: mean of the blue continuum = 41.7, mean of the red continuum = 38.9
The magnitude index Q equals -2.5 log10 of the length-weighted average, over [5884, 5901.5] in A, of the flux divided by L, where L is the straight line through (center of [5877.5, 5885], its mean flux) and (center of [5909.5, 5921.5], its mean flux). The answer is 0.295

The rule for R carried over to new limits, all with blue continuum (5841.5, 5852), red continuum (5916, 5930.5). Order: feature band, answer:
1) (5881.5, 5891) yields 4.3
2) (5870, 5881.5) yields 1.2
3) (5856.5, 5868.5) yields 1.4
